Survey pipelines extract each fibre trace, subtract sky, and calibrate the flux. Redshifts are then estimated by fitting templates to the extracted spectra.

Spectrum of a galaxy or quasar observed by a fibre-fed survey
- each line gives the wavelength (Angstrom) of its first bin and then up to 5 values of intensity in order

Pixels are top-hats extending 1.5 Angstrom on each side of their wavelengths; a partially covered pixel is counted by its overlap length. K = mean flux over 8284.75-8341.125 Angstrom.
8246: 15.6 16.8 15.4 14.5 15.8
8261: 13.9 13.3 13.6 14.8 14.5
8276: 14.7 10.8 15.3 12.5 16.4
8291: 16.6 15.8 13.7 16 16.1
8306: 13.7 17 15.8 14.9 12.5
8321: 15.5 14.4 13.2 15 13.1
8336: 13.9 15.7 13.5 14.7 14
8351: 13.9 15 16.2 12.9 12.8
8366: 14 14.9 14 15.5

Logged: 14.9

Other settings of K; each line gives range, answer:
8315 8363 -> 14.2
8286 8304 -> 15.7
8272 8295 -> 14.5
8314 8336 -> 14.1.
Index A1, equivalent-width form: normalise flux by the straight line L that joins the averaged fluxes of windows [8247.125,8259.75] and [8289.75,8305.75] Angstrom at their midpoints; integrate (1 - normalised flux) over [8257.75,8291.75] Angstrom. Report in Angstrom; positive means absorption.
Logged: 2.8 Angstrom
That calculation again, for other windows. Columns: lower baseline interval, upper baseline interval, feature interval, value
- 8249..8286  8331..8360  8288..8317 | -2.47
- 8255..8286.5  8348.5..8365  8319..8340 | -0.36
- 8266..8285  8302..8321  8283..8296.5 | -0.84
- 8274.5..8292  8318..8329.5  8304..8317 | -0.95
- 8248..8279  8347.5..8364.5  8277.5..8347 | -1.43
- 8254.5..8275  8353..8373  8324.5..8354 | 0.21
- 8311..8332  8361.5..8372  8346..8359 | -0.58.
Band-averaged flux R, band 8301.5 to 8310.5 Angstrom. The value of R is 15.6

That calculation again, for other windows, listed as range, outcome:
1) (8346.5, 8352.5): 14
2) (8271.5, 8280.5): 13.3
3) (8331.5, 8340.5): 14.2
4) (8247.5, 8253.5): 16.1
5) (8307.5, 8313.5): 16.4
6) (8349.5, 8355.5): 14.5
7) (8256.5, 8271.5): 14.3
